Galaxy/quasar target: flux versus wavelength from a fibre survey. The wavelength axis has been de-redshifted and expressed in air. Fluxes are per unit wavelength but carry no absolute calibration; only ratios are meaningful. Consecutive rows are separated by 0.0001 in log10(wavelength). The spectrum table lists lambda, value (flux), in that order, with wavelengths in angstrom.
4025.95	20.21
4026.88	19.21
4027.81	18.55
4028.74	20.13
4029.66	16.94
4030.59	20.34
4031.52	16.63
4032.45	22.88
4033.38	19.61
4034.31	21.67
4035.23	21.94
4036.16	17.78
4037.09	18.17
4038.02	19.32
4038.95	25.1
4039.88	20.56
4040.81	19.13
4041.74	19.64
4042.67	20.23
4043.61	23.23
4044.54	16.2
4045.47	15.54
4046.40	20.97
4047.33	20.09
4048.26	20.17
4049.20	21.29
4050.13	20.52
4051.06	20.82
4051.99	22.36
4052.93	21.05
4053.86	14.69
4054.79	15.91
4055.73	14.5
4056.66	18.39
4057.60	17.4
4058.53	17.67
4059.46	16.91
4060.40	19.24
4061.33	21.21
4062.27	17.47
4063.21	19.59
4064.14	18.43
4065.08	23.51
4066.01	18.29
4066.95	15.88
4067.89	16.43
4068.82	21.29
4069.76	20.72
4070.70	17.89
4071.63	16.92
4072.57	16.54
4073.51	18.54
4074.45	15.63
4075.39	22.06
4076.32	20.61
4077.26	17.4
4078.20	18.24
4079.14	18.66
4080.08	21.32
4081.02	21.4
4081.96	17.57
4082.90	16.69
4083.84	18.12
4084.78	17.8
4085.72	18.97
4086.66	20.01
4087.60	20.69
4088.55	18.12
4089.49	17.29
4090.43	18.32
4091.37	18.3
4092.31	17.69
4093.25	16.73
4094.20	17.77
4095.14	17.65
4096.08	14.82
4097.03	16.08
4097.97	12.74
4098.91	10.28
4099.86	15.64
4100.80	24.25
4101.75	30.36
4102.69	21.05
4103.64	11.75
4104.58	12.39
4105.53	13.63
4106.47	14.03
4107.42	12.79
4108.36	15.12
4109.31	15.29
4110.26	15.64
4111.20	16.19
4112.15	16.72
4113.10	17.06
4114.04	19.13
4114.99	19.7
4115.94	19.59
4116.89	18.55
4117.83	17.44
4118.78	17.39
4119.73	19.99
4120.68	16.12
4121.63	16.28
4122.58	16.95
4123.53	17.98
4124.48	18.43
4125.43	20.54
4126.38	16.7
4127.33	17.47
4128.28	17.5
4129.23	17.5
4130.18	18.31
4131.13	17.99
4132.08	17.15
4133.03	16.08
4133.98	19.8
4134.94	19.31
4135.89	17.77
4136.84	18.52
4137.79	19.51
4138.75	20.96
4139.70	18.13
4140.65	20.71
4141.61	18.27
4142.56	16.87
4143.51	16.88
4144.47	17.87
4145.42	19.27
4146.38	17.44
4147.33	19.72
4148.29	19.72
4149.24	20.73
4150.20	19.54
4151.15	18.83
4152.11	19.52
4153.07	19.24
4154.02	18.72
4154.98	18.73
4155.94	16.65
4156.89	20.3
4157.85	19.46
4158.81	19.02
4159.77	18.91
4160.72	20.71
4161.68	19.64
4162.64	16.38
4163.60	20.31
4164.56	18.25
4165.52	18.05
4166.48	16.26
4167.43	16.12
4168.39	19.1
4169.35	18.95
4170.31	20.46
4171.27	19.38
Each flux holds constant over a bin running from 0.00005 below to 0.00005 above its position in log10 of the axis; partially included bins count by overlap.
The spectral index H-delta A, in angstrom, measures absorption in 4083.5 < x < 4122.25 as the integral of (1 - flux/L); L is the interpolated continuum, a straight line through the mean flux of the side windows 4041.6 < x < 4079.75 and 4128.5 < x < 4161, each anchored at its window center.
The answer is 3.2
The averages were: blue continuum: 18.8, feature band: 17.2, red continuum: 18.8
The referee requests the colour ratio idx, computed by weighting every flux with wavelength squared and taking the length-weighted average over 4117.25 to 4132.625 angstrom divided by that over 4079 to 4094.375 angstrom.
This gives 1.0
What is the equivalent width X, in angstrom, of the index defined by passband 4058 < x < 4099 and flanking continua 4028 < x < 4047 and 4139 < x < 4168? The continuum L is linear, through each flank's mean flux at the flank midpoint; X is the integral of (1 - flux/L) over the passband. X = 2.6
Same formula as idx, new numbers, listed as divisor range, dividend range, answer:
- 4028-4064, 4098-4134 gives 0.92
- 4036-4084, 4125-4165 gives 1.03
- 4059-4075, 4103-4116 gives 0.86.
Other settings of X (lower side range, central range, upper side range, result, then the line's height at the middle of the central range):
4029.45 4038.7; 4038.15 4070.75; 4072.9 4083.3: 0.2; 19.3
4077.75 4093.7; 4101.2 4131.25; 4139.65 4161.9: 2.2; 18.8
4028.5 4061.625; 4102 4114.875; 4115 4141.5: 1.9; 18.5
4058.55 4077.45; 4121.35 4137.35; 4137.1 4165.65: 0.8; 18.9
